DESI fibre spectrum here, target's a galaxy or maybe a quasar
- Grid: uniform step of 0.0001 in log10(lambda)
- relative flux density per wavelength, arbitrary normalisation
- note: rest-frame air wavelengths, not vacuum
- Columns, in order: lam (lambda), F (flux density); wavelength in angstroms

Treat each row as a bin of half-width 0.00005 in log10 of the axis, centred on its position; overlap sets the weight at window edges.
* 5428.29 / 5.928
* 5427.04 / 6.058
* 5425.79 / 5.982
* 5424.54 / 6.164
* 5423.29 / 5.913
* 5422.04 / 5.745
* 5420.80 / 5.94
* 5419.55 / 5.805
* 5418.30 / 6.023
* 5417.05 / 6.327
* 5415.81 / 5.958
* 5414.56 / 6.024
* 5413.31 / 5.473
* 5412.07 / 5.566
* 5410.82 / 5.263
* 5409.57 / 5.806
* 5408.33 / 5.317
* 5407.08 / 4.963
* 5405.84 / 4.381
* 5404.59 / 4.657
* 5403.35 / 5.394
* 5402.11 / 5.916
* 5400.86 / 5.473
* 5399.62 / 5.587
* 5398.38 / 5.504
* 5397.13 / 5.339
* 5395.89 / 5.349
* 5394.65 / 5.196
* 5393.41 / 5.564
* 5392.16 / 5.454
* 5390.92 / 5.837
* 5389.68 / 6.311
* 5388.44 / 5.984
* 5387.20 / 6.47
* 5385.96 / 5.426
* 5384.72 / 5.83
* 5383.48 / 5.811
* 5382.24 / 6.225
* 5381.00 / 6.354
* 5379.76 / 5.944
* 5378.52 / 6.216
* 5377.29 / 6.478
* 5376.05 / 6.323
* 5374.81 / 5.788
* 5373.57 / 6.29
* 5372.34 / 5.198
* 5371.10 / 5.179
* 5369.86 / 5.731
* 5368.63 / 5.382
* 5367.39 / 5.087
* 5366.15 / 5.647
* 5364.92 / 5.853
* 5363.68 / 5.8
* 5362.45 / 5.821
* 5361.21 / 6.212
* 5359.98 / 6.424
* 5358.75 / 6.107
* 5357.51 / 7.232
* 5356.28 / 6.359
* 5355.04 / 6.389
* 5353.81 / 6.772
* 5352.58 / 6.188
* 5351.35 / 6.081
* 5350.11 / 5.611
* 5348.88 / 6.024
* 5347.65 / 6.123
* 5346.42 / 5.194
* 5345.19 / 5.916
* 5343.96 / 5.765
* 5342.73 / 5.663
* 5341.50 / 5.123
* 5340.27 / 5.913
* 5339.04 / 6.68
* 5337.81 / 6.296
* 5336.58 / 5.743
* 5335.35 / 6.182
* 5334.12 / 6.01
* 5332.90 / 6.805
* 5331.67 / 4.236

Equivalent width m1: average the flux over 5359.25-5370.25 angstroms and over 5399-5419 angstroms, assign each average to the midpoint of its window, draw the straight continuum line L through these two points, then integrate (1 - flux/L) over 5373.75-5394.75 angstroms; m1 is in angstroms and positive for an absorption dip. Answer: -1.2 angstroms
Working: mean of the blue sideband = 5.78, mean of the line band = 5.98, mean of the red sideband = 5.51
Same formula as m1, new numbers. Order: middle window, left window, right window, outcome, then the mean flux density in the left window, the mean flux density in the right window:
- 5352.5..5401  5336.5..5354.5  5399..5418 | -1.6 angstroms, 5.95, 5.48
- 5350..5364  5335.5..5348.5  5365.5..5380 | -1.1 angstroms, 5.86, 5.77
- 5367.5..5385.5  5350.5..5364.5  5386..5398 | 0.2 angstroms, 6.29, 5.7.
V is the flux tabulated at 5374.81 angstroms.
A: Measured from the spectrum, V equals 5.788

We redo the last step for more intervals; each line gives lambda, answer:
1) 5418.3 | 6.023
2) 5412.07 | 5.566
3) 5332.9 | 6.805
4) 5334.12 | 6.01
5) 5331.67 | 4.236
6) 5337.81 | 6.296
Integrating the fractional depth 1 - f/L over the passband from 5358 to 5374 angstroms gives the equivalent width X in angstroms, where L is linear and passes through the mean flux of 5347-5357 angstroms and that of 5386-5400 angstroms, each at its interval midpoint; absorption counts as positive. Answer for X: 0.7 angstroms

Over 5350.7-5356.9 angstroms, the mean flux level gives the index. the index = 6.35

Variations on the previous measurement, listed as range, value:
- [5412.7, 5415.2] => 5.74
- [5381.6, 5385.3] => 5.96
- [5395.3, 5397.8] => 5.34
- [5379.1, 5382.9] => 6.16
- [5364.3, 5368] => 5.53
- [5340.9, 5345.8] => 5.62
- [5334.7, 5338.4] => 6.06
